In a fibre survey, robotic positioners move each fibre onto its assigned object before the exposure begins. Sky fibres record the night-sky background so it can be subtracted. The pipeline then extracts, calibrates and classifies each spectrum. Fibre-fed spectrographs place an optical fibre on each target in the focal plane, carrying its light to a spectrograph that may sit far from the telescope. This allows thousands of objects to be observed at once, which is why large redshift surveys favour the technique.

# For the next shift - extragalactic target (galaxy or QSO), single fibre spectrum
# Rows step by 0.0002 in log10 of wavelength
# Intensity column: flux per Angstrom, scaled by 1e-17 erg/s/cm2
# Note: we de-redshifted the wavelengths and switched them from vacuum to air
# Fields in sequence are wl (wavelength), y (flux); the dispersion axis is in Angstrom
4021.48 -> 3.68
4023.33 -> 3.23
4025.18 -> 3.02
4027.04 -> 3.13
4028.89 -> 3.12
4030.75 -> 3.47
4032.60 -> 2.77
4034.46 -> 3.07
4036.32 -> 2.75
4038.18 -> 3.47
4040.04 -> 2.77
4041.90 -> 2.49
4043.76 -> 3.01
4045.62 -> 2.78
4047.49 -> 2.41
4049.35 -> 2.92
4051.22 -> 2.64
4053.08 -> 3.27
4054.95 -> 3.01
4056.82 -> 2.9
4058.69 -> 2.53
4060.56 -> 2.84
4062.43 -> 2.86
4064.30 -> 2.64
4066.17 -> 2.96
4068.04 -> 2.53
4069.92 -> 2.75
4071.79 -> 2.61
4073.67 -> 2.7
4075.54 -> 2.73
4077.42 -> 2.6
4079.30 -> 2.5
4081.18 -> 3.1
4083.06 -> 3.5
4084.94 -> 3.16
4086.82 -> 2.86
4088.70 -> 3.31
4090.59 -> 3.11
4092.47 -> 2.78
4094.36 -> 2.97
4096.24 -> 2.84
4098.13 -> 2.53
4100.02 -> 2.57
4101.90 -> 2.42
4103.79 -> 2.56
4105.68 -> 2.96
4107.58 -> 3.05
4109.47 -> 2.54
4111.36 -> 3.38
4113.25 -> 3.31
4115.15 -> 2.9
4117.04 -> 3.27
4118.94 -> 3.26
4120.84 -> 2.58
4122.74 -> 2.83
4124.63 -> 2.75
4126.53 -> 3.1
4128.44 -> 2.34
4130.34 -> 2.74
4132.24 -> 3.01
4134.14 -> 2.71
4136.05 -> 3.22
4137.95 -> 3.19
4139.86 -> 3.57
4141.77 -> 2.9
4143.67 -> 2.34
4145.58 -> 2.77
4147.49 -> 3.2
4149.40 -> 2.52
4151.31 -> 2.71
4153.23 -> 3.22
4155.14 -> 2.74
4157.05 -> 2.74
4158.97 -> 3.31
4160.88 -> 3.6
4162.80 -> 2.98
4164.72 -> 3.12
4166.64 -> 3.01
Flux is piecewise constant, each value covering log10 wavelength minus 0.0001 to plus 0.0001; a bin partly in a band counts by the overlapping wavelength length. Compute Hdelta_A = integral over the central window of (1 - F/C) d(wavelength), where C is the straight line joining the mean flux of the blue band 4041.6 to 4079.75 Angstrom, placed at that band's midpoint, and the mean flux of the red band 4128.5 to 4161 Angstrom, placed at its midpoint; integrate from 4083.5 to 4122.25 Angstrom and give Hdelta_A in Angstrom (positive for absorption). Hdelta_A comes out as -1.07 Angstrom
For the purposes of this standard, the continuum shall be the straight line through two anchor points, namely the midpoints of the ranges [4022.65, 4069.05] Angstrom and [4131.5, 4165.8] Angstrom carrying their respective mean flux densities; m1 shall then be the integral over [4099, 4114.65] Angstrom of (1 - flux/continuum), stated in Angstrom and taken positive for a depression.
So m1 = 0.56 Angstrom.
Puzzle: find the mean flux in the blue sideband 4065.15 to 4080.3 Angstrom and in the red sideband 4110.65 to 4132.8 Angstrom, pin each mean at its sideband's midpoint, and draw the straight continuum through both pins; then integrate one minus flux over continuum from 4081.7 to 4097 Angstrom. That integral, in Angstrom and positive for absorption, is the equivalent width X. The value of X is -1.7 Angstrom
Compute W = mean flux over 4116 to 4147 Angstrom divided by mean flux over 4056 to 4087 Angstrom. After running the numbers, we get 1.0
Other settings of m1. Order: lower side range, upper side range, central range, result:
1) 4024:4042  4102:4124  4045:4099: 2.7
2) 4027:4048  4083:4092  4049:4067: 1.0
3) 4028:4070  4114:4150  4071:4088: 0.1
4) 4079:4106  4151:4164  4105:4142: -0.2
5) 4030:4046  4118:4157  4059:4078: 1.4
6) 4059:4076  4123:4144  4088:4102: -0.1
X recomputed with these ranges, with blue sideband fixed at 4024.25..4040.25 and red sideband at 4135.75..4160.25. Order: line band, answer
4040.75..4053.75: 1.20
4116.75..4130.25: 0.61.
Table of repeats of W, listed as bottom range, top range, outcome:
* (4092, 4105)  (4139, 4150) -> 1.08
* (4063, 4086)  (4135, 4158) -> 1.04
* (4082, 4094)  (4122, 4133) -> 0.90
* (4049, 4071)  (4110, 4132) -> 1.05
